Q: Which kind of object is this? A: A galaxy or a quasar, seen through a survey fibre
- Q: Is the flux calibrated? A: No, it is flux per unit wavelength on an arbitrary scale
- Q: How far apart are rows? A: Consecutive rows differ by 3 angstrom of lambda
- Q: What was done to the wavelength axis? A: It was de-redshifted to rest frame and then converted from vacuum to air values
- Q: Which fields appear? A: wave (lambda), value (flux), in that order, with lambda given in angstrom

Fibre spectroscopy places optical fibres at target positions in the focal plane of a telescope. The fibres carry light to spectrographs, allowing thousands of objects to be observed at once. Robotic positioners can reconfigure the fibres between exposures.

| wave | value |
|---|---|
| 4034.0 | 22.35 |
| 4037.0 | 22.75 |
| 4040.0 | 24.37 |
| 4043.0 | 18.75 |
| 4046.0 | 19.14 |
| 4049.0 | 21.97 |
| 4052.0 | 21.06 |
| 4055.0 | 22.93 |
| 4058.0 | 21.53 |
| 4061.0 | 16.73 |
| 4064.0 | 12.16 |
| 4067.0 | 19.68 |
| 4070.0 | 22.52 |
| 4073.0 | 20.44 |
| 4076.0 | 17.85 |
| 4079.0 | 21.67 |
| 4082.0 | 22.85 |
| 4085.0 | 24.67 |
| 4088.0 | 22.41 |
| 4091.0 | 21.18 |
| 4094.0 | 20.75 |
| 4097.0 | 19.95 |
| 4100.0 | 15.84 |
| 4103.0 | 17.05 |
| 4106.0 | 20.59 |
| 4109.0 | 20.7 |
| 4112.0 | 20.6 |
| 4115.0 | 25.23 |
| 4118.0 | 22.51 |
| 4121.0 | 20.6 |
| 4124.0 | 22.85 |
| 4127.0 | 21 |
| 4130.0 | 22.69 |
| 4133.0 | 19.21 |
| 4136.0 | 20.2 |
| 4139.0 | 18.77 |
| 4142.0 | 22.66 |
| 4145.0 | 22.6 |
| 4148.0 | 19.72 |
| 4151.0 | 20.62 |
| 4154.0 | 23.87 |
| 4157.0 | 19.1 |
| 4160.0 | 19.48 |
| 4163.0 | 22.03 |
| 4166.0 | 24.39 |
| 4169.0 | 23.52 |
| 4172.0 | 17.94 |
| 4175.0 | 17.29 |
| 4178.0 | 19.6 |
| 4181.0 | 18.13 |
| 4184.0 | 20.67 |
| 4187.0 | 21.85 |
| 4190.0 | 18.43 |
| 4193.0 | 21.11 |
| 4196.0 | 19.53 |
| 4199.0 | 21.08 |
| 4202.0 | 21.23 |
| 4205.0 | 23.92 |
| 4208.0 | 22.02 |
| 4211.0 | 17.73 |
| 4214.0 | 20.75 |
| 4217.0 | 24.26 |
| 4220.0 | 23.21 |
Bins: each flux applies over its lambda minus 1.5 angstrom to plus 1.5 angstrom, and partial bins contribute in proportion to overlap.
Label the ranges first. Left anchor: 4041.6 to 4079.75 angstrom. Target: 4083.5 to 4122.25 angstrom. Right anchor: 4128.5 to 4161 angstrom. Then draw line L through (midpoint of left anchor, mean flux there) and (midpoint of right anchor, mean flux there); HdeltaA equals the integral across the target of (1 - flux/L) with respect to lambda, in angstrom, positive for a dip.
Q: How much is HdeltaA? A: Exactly -1.3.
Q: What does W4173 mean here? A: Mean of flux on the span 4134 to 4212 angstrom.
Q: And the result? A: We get 20.7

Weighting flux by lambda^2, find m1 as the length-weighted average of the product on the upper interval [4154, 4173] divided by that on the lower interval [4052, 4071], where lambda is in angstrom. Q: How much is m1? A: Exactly 1.16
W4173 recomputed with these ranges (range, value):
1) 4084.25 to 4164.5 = 21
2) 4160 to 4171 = 22.5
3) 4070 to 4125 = 21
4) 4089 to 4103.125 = 19.3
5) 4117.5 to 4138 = 21.2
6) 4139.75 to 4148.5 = 21.6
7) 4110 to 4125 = 22.3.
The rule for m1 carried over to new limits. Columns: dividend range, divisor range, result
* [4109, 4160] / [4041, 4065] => 1.14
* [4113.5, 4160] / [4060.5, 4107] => 1.11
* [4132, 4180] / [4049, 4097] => 1.05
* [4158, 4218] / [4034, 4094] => 1.06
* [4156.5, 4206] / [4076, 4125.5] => 1.01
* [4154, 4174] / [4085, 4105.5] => 1.10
